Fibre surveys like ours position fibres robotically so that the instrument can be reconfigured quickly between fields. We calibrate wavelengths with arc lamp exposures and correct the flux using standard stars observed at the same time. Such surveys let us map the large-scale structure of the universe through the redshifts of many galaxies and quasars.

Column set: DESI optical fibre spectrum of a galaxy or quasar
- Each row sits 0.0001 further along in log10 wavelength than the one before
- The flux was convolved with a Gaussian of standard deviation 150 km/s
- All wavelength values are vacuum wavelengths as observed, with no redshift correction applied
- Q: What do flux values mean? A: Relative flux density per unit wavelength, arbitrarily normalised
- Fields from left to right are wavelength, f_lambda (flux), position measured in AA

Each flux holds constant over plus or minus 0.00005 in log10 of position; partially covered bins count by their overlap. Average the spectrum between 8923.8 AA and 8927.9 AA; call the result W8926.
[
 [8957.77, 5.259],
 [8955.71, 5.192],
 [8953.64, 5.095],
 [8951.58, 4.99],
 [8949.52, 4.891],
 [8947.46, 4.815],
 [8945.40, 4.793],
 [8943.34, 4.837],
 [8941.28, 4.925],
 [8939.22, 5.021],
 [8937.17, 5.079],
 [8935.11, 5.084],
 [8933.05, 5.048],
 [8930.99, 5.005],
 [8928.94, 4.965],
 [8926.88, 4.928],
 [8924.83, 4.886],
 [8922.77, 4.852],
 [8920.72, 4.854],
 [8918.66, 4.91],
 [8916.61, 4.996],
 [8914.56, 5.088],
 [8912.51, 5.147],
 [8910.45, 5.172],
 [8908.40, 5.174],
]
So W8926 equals 4.91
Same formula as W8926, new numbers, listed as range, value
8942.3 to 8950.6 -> 4.84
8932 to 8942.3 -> 5.03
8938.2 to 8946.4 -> 4.89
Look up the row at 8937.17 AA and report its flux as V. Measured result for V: 5.079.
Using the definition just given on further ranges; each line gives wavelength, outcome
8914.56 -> 5.088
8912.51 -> 5.147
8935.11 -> 5.084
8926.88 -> 4.928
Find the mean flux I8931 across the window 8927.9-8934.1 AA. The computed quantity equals 5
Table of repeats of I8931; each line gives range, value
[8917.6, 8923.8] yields 4.87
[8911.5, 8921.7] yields 5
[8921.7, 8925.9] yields 4.87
